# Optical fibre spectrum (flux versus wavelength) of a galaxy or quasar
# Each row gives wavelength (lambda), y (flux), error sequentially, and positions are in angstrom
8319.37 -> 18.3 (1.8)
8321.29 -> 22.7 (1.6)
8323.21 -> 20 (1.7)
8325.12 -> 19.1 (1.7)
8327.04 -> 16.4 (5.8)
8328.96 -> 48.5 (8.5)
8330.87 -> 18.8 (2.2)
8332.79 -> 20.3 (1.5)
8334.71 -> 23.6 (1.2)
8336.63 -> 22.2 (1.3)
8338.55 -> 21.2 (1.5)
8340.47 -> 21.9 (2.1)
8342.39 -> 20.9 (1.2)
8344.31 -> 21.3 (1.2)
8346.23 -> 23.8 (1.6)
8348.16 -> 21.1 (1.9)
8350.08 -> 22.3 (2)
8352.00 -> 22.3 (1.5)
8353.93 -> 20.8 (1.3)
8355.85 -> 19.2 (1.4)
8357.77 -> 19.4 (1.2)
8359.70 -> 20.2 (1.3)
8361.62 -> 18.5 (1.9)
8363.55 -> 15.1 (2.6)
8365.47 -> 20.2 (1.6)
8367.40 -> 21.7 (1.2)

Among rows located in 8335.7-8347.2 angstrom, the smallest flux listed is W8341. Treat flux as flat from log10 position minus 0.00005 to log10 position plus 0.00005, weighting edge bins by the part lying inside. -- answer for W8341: 20.9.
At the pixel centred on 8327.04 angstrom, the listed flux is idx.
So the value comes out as 16.4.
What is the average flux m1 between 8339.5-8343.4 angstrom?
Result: 21.4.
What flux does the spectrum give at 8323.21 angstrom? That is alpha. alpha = 20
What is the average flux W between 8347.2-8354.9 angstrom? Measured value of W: 21.6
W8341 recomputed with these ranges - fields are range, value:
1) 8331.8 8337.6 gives 20.3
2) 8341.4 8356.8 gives 19.2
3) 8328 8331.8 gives 18.8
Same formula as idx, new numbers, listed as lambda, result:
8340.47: 21.9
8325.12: 19.1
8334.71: 23.6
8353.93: 20.8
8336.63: 22.2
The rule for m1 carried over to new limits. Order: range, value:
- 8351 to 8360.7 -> 20.4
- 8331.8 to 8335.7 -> 21.9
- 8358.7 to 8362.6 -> 19.3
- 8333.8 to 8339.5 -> 22.3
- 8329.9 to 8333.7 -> 19.7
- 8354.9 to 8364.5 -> 18.5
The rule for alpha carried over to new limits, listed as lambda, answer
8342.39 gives 20.9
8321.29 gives 22.7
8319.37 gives 18.3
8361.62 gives 18.5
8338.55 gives 21.2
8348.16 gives 21.1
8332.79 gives 20.3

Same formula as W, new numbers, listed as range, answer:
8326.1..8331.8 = 28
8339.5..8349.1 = 21.8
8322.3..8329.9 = 26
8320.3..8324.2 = 21.3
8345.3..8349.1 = 22.4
